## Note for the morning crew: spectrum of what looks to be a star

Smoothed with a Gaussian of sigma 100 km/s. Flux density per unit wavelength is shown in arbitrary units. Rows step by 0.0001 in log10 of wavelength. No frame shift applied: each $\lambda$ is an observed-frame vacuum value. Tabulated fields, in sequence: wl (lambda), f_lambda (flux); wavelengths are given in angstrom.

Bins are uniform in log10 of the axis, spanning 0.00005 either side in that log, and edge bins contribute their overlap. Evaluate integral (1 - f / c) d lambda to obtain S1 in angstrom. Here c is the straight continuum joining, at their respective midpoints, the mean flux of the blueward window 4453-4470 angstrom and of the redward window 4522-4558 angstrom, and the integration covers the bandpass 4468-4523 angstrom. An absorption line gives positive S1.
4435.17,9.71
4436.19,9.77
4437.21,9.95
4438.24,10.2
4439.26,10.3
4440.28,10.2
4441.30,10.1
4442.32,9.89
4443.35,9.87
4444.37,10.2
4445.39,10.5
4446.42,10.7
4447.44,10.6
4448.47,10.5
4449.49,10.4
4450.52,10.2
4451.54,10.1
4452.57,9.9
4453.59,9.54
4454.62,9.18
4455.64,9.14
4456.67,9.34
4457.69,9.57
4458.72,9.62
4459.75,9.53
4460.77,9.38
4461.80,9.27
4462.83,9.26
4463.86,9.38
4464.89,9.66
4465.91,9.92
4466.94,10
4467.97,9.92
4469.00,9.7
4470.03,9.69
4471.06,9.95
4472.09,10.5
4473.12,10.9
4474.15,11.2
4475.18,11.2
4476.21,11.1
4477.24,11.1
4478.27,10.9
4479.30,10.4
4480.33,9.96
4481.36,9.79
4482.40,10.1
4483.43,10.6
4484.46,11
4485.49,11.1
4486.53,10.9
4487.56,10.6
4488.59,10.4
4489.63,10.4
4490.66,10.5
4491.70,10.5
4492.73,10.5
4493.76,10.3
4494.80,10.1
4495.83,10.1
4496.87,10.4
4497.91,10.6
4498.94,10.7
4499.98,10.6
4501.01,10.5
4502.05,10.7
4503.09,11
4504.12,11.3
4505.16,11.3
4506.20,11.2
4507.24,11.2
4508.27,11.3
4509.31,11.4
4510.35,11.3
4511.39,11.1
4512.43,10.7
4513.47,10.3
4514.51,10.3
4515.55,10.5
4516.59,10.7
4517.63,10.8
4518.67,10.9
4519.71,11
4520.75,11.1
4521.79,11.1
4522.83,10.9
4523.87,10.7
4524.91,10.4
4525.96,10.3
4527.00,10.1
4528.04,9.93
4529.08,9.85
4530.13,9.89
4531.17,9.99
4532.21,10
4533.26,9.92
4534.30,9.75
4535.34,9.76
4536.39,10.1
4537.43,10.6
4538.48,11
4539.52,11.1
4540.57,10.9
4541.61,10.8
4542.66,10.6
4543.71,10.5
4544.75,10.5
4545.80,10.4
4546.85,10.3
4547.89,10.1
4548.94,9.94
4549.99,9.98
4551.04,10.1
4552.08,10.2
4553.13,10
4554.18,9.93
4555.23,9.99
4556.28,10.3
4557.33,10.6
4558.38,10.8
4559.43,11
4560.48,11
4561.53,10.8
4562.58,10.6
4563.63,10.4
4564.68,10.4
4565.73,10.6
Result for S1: -4.6 angstrom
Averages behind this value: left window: 9.53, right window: 10.3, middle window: 10.7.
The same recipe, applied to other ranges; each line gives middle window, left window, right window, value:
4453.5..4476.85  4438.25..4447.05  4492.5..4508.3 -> 1.2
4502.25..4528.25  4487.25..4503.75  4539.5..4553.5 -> -1.0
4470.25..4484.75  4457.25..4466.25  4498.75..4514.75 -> -0.9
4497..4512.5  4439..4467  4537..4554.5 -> -1.2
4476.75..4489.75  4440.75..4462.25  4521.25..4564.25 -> -0.7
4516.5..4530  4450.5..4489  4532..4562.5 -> -0.4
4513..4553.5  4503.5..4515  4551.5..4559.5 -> 1.0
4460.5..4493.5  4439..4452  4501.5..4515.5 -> 1.0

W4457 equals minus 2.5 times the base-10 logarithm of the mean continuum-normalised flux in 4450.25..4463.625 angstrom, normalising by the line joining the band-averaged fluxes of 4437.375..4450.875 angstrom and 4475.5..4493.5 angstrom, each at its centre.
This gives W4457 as 0.09 mag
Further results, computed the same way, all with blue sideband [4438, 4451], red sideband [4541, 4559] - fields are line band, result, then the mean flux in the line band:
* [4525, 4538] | 0.029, 10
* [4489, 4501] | -0.014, 10.4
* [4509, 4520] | -0.052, 10.8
